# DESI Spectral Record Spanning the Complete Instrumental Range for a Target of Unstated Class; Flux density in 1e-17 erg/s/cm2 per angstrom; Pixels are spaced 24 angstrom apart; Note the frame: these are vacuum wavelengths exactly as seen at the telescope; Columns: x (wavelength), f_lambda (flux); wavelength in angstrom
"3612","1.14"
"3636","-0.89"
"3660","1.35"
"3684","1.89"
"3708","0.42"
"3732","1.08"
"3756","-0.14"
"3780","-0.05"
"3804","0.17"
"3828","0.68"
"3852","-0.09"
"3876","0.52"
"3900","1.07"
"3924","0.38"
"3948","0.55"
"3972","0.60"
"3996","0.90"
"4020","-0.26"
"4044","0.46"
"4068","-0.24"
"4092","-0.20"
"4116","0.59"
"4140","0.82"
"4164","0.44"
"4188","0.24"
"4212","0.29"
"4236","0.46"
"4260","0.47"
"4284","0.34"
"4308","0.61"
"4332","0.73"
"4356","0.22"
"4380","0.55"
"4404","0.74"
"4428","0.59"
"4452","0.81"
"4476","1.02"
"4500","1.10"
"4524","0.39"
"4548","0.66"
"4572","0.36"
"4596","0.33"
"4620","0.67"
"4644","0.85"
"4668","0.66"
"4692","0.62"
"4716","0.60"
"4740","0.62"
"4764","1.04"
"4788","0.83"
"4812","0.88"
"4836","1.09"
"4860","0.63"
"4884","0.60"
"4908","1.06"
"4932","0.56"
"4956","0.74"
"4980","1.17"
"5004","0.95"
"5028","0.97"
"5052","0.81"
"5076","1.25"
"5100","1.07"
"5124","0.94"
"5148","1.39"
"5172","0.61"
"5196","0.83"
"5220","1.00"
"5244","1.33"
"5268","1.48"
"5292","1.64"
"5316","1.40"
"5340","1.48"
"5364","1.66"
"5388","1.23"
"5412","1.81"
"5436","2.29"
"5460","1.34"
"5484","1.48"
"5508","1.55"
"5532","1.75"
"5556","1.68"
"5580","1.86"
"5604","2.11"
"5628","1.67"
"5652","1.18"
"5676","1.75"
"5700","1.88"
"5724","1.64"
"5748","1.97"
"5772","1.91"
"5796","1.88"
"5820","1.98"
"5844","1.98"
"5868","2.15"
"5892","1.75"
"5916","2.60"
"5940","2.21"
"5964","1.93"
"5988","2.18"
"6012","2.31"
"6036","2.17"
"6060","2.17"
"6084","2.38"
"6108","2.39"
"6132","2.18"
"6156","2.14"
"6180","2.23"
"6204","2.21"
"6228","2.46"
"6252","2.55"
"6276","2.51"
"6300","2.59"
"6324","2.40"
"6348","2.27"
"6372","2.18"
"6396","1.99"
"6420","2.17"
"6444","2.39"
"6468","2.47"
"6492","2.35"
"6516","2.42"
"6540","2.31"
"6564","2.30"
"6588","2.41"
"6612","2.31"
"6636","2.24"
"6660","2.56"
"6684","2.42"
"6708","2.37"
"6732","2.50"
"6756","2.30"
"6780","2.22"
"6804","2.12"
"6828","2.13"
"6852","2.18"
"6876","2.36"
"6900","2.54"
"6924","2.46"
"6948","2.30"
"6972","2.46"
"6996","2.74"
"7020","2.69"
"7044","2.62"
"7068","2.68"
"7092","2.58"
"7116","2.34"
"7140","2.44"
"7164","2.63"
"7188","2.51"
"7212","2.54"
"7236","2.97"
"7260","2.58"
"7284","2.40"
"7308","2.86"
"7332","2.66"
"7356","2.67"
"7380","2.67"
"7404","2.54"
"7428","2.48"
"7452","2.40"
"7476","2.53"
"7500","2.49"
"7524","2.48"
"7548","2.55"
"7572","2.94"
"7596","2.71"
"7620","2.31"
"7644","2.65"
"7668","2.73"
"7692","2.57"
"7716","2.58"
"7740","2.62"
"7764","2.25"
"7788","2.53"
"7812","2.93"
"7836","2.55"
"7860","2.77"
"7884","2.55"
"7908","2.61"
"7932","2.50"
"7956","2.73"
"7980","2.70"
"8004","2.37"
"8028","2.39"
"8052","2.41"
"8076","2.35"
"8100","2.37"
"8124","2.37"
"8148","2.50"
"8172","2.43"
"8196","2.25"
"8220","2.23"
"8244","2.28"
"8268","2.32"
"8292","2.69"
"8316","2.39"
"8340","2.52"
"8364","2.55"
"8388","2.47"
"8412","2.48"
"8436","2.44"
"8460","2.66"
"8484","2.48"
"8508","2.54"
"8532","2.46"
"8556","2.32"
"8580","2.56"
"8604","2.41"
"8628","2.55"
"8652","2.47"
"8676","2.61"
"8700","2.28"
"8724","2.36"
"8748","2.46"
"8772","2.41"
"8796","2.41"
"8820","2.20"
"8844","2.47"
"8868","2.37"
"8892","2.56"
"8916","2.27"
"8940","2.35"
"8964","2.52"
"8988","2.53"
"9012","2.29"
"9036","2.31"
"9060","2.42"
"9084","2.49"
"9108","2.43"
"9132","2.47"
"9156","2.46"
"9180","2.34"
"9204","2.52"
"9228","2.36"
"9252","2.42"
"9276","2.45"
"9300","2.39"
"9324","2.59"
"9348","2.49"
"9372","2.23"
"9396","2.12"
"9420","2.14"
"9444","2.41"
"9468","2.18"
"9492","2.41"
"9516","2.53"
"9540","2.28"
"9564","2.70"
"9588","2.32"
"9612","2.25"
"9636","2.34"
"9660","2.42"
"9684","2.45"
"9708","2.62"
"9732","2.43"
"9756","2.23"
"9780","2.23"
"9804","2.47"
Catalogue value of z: 0.316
